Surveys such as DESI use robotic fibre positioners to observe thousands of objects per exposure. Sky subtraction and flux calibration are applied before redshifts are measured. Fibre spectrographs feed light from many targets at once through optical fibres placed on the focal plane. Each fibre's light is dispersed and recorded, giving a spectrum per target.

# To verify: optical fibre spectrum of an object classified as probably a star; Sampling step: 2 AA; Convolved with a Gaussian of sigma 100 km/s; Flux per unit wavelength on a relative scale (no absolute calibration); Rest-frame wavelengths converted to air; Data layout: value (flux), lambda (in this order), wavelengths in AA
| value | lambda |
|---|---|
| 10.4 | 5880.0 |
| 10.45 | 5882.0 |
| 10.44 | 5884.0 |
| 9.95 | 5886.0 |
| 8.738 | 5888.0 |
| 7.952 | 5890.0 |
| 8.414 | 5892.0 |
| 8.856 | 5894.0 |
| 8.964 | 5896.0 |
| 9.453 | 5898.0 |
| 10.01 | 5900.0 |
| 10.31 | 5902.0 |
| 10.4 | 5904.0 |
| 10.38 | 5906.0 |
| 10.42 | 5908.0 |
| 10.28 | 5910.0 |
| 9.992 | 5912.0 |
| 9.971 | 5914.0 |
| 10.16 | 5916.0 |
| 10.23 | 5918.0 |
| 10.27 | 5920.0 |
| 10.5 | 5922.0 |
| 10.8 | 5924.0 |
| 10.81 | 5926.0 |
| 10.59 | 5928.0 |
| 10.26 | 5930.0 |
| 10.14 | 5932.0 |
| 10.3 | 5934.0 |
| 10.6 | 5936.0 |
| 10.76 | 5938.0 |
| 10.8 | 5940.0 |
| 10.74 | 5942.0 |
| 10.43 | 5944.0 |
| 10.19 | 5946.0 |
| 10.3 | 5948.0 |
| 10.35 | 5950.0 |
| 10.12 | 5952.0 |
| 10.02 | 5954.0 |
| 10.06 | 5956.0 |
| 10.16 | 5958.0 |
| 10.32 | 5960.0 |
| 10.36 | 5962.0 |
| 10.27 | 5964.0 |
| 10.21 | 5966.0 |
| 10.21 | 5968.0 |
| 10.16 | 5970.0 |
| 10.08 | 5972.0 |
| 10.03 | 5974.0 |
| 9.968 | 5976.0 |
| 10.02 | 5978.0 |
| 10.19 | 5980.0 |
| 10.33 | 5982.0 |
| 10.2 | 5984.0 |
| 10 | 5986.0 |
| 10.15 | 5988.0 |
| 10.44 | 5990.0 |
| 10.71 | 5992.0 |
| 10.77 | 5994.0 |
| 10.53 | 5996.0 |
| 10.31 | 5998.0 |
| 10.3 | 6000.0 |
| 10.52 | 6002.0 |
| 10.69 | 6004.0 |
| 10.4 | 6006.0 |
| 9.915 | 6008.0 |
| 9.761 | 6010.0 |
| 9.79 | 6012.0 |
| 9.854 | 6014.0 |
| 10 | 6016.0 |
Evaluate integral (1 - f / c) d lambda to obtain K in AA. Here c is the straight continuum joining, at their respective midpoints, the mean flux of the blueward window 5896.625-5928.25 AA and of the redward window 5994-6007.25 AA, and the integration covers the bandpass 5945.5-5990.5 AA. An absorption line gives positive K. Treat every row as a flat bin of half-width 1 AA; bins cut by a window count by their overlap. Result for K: 0.9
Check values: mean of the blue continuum 10.3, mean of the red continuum 10.5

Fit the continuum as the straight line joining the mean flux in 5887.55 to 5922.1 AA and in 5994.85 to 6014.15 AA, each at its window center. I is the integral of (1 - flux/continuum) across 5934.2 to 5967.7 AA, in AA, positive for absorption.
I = -1.3 AA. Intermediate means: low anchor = 9.73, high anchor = 10.2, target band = 10.4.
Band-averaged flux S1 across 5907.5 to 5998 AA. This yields 10.3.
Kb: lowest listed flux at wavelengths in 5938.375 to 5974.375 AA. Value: 10.02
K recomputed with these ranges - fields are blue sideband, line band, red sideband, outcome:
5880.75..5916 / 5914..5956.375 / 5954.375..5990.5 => -1.9 AA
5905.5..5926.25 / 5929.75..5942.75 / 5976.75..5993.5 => -0.3 AA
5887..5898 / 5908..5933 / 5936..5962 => -2.2 AA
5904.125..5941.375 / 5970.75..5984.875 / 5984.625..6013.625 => 0.3 AA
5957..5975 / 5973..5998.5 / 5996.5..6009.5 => 0.0 AA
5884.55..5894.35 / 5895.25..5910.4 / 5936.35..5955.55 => -1.3 AA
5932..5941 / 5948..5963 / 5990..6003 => 0.5 AA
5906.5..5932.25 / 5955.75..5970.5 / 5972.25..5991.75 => 0.0 AA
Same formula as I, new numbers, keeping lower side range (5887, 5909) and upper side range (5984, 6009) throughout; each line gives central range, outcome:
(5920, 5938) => -1.41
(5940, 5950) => -0.56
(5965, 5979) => 0.08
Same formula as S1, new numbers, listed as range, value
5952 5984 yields 10.2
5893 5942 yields 10.2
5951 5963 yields 10.2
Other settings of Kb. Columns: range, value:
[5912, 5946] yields 9.971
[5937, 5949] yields 10.19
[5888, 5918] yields 7.952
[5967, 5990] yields 9.968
